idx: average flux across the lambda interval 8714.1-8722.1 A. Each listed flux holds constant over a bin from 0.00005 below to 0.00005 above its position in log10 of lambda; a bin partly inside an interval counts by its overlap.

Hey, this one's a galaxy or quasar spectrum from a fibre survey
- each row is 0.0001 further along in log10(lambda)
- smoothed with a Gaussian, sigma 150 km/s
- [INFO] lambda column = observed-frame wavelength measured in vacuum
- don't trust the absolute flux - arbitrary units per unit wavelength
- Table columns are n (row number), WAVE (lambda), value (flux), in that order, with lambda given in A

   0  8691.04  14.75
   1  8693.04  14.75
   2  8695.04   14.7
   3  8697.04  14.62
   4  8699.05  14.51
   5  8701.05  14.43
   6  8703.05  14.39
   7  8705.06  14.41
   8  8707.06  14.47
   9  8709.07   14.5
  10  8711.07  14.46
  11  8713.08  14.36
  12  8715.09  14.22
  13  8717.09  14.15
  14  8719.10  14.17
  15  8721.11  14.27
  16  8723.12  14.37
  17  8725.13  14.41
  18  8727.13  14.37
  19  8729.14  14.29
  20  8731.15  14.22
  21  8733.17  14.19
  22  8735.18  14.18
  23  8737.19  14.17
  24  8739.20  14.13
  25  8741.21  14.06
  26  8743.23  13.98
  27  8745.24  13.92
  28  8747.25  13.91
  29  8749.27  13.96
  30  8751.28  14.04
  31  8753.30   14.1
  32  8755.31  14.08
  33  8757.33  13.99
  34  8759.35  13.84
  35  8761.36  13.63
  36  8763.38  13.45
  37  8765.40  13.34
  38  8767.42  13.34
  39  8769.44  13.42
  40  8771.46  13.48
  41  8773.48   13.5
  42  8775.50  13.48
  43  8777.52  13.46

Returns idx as 14.2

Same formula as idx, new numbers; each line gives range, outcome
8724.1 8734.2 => 14.3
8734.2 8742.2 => 14.1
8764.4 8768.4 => 13.3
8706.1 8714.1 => 14.4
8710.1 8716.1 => 14.3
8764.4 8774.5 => 13.4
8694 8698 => 14.7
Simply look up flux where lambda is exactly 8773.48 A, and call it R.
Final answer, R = 13.5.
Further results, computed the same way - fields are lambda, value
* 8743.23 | 13.98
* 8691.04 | 14.75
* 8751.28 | 14.04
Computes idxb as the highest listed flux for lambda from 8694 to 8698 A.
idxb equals 14.7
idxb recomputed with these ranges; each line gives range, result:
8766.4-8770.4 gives 13.42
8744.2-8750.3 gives 13.96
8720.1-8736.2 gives 14.41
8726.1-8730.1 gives 14.37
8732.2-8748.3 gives 14.19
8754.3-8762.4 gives 14.08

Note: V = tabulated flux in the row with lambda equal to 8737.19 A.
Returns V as 14.17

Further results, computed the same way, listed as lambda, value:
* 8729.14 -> 14.29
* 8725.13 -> 14.41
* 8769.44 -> 13.42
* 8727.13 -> 14.37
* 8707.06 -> 14.47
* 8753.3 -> 14.1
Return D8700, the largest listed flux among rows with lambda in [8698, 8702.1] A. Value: 14.51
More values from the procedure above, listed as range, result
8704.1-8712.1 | 14.5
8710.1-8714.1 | 14.46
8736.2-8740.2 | 14.17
